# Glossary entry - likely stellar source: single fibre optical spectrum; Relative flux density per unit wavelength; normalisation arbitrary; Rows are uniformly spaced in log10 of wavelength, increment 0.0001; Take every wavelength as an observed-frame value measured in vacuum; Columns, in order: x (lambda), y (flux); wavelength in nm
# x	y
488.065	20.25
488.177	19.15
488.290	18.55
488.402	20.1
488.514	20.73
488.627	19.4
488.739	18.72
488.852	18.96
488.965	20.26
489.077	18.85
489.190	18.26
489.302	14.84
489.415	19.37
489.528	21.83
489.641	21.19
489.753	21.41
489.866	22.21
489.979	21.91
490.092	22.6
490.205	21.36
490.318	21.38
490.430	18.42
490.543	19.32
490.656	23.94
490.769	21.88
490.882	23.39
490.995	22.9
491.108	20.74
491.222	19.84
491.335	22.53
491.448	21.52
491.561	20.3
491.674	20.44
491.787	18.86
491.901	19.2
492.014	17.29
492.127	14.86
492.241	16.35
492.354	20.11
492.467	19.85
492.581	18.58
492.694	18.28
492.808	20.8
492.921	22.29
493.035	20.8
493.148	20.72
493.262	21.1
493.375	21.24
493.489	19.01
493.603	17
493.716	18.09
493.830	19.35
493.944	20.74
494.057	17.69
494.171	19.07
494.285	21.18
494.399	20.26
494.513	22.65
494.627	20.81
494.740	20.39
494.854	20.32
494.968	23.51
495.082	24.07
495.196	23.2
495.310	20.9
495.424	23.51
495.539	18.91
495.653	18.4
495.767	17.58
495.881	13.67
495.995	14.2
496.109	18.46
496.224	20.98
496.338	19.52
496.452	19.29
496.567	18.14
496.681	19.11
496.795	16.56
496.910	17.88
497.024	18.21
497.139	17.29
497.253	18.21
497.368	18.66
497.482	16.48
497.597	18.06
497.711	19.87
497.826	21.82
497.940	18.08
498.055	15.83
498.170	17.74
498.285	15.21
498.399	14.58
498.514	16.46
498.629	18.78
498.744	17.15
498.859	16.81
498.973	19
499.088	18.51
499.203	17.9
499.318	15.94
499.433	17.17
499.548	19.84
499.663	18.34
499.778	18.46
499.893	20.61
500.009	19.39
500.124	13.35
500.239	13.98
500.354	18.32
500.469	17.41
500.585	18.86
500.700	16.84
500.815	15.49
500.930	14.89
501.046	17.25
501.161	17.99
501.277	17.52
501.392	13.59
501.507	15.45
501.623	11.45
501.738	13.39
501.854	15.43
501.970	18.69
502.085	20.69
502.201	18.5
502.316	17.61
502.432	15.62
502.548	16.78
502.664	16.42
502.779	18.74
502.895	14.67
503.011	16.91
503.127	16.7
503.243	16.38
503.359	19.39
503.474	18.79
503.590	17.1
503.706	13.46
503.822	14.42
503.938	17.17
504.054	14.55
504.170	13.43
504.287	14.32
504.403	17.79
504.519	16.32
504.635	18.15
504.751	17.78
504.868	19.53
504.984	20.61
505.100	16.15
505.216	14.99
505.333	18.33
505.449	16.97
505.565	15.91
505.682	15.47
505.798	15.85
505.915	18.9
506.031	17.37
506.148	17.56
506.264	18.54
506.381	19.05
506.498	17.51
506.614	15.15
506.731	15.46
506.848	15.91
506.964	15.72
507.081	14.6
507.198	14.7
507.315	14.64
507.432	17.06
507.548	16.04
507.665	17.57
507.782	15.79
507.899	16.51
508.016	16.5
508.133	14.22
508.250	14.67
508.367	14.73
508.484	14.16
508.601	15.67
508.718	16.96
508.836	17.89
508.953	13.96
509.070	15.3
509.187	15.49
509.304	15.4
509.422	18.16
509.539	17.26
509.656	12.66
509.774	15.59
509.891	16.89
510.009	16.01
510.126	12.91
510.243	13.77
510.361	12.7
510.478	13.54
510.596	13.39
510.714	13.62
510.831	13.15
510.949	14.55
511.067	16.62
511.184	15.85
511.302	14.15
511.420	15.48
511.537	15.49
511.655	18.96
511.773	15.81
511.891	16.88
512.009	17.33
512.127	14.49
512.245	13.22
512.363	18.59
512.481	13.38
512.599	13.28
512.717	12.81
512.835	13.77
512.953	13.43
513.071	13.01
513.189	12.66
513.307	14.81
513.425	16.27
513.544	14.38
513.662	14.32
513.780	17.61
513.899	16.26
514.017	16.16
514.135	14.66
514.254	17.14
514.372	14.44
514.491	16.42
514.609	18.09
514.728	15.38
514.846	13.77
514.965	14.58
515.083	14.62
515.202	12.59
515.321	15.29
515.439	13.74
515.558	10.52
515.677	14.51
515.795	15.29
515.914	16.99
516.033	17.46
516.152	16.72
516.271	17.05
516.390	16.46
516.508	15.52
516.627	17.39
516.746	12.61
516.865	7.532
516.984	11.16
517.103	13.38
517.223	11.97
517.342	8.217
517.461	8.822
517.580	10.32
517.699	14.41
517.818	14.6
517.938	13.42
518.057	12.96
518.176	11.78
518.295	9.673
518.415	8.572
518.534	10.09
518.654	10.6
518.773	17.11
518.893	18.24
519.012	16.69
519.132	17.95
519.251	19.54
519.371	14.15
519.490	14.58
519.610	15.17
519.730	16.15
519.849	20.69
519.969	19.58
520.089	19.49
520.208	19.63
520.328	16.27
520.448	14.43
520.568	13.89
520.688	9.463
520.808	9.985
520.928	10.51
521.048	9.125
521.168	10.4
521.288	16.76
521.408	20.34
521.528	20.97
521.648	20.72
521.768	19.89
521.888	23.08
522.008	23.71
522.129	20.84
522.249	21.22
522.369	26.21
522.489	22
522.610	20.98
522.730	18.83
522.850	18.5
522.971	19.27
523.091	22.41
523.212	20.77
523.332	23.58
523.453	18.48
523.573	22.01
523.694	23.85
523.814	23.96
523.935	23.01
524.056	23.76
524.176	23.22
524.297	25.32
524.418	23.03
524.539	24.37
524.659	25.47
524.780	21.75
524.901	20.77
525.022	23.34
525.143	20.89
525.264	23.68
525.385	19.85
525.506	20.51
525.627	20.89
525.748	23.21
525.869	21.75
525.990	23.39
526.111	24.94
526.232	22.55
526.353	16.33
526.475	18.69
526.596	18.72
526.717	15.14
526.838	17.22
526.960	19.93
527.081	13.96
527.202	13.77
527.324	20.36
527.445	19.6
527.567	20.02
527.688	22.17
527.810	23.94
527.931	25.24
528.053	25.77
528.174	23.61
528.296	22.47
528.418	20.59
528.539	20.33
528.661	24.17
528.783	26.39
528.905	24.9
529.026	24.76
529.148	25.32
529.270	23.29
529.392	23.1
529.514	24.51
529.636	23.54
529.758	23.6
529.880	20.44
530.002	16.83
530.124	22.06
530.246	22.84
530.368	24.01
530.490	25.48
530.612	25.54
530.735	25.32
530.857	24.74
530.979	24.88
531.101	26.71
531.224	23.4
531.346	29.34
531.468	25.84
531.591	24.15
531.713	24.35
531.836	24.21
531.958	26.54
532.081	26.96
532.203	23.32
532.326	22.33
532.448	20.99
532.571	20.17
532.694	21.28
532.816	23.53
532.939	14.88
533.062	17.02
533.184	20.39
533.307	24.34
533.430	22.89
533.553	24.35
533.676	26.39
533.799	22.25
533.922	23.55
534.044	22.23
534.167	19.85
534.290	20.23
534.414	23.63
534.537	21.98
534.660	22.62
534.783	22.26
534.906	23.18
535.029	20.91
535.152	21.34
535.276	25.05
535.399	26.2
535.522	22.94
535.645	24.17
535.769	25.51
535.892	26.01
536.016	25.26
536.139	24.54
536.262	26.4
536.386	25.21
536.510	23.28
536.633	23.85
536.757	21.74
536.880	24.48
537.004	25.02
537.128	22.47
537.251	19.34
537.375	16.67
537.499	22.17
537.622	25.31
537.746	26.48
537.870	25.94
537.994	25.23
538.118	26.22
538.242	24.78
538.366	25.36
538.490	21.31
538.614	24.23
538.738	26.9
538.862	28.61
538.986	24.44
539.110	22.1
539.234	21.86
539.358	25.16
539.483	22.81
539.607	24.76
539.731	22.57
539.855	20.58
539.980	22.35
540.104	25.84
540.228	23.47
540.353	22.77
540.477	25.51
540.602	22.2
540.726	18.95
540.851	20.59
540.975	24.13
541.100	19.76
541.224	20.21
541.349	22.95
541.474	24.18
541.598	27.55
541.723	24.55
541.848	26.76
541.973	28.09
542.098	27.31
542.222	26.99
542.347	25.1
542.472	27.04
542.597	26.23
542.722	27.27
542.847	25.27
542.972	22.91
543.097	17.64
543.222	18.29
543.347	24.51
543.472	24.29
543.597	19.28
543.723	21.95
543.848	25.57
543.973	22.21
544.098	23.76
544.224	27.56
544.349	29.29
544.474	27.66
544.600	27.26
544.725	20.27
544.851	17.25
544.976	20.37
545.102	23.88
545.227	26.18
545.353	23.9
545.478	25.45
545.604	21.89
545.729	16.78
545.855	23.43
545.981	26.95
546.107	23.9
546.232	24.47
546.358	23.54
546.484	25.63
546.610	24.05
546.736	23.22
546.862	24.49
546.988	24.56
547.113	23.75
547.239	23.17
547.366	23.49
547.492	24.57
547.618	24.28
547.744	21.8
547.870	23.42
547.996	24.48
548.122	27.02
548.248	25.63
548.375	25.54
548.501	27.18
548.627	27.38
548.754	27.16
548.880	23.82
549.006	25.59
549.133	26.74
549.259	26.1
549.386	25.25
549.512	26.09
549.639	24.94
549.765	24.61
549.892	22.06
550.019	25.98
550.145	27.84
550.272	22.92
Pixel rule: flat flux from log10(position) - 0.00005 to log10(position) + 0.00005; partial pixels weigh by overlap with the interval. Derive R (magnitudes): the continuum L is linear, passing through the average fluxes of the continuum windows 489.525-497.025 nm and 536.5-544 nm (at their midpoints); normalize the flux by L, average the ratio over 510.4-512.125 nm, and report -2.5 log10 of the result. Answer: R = 0.37 mag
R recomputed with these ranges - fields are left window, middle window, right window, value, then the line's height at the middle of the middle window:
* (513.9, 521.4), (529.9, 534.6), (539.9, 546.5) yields -0.173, 19.7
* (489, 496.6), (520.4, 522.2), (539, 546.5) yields 0.330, 22.1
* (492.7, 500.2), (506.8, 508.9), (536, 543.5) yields 0.271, 20.2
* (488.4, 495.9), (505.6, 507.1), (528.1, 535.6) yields 0.259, 21.3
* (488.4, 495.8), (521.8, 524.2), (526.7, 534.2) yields 0.012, 22.2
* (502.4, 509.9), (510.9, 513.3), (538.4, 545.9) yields 0.171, 17.6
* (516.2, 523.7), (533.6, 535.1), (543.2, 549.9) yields -0.095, 20.6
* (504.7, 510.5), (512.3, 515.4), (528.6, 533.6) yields 0.208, 18.1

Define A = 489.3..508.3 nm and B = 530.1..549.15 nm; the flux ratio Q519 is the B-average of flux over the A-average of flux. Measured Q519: 1.31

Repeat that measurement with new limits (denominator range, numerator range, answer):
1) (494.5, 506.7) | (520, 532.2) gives 1.22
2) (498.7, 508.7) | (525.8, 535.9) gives 1.35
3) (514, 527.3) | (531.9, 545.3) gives 1.35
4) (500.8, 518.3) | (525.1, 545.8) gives 1.50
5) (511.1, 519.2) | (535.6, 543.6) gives 1.66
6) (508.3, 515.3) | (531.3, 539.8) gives 1.56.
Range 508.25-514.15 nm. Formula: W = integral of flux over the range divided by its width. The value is 15.1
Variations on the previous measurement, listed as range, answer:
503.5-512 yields 15.9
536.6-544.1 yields 23.7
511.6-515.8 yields 14.9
